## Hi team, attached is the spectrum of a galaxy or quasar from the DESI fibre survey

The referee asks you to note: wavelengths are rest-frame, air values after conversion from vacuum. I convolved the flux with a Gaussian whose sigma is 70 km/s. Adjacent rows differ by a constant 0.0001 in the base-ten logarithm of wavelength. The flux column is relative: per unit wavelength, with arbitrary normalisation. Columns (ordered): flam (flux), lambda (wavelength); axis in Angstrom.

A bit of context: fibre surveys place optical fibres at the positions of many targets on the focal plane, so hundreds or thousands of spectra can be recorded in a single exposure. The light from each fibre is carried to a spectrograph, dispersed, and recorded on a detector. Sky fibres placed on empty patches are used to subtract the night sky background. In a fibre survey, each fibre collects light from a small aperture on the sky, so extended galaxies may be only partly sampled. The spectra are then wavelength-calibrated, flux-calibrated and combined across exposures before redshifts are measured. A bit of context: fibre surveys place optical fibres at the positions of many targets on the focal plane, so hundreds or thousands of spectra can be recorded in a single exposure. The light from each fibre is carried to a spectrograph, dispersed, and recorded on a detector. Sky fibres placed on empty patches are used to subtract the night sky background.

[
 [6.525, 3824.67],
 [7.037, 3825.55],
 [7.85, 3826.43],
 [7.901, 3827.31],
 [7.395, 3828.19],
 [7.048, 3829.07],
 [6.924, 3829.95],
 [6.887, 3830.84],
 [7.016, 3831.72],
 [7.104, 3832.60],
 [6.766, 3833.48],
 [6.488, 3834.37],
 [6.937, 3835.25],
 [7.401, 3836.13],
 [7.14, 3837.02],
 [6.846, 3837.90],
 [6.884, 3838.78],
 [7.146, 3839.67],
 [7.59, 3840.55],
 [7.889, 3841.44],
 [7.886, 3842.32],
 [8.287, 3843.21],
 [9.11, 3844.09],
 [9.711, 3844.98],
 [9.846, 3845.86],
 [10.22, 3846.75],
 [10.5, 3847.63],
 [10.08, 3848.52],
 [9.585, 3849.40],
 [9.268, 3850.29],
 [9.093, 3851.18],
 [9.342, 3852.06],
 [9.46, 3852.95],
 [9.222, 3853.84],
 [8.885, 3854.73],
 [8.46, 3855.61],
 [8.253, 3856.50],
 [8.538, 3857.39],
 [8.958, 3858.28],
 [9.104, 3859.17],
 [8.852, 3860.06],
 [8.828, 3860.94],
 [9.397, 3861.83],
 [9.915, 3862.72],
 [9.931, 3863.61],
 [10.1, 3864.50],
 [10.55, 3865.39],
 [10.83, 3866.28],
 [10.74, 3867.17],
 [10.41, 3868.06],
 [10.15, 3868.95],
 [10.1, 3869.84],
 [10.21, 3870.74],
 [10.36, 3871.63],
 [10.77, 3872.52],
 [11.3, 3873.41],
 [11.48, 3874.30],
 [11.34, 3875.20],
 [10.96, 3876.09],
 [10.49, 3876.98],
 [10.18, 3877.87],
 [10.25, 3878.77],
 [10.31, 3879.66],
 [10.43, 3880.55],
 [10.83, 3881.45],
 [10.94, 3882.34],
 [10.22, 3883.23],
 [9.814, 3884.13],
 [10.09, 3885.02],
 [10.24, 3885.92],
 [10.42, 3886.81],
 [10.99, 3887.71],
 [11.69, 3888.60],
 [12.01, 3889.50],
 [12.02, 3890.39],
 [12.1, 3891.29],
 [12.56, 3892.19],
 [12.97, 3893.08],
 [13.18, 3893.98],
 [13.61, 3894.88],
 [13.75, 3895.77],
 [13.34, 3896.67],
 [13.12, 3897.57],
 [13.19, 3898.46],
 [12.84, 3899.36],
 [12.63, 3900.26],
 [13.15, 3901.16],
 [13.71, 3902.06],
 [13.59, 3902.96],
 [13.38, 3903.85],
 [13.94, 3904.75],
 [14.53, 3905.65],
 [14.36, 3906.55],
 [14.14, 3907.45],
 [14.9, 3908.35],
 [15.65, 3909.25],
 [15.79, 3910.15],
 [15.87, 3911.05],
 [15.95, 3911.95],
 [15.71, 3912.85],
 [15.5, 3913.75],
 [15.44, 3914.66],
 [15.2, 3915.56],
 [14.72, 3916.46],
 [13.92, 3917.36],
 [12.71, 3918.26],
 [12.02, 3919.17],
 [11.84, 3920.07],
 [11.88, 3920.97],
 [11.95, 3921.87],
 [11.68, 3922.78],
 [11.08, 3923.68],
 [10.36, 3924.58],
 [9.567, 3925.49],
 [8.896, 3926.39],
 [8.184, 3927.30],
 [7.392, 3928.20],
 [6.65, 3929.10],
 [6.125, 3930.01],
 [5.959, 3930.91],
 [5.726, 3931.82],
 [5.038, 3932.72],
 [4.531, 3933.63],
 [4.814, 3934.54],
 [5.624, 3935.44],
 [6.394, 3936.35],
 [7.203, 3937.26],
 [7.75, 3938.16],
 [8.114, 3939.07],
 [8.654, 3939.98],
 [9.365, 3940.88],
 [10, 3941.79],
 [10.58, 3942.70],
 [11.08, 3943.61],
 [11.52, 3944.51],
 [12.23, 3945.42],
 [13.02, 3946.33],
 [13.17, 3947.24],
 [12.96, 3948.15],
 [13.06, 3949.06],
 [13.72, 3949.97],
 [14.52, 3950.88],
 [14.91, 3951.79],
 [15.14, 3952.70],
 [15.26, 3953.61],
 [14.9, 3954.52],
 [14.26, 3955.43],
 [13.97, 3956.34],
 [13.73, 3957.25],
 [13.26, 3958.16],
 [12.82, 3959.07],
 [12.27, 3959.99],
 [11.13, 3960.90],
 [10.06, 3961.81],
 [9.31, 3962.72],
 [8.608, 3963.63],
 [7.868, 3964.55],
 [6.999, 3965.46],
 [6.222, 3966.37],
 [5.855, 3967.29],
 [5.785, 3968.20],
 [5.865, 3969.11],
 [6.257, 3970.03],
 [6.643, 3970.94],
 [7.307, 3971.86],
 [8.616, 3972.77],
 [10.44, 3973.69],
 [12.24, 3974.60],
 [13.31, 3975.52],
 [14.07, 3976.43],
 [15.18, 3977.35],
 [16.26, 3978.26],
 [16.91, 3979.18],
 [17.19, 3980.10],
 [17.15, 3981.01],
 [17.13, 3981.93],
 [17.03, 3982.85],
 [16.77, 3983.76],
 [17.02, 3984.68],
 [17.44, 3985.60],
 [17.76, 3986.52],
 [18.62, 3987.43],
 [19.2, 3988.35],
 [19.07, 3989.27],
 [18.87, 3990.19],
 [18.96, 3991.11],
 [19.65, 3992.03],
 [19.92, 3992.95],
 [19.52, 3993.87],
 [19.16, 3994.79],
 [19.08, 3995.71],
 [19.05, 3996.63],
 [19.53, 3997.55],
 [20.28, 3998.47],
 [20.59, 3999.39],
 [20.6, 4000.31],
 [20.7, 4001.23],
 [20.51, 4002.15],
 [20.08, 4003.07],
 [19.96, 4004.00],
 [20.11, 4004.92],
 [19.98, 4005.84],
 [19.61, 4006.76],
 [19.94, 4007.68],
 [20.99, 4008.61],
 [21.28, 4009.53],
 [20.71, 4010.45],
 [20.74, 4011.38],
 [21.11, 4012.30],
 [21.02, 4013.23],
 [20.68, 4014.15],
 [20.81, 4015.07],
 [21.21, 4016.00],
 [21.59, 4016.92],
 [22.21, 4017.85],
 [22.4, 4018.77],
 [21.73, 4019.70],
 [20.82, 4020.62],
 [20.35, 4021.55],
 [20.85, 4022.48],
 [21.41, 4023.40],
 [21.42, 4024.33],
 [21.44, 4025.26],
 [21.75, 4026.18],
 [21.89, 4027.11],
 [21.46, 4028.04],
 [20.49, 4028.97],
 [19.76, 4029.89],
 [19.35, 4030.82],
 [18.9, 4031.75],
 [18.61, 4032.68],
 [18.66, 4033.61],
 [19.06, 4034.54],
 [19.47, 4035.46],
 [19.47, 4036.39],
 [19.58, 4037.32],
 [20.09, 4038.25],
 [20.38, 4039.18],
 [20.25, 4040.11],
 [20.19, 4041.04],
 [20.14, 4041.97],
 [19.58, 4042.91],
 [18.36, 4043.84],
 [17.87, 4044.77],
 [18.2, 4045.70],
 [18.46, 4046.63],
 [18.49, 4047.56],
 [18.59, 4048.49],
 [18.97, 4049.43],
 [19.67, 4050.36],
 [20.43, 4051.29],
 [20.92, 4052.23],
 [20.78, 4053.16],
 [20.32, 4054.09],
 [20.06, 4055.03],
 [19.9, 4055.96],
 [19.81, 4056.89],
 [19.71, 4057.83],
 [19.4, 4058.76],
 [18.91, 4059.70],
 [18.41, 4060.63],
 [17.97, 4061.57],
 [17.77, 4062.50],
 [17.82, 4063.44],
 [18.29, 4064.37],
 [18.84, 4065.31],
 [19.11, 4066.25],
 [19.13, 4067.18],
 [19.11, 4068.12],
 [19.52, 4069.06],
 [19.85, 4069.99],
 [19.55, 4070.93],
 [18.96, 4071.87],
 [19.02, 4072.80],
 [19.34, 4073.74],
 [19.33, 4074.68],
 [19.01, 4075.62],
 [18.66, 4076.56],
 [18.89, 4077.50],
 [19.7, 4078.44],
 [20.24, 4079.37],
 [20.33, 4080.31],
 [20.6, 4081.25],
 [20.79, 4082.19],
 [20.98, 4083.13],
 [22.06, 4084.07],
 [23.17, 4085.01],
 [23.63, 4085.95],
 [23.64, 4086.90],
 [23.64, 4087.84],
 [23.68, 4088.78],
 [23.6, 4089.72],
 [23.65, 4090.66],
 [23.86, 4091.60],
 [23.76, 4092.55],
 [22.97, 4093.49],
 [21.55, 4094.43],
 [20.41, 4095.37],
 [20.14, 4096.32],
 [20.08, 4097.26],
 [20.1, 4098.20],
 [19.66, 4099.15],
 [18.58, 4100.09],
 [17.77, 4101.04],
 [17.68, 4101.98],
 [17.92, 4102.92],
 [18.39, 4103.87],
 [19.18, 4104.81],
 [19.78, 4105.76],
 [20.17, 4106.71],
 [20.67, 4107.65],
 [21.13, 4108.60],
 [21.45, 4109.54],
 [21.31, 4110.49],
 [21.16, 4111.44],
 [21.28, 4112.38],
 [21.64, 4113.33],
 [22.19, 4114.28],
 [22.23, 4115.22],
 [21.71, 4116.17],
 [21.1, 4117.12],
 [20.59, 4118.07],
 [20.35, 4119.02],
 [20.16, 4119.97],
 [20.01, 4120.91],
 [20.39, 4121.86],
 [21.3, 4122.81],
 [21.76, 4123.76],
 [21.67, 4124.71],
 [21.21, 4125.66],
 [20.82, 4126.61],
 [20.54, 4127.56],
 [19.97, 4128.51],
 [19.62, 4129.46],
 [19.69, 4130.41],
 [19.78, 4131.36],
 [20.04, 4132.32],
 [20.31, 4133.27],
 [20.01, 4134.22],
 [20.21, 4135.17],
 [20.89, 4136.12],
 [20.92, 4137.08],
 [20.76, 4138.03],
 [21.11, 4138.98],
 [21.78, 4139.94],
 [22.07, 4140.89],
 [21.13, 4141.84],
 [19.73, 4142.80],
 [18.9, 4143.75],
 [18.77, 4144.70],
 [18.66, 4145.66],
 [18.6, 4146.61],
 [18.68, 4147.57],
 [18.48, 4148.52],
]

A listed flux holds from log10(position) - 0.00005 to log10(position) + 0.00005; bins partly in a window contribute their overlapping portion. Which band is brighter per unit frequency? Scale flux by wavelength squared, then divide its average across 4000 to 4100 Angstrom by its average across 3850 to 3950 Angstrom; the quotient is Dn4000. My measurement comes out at 2.0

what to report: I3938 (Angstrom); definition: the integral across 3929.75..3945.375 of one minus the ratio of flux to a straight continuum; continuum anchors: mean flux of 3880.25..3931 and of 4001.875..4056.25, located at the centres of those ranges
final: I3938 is 7.29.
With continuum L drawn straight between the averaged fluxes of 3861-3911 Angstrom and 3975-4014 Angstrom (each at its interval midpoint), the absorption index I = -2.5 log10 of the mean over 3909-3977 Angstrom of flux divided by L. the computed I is 0.39 mag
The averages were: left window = 11.8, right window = 18.9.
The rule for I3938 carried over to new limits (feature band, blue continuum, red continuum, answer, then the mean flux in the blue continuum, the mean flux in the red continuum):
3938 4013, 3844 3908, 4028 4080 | 4.72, 11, 19.3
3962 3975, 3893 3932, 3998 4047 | 6.91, 12.5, 20.3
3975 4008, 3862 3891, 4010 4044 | -0.52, 10.6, 20.5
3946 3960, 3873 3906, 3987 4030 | 2.22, 11.9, 20.5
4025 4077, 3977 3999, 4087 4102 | 1.80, 18.2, 21.5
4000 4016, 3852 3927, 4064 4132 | -3.62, 11.7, 20.6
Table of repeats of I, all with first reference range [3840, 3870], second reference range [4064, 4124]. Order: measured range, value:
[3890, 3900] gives -0.15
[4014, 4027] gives -0.24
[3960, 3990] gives 0.20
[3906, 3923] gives -0.17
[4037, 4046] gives -0.08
